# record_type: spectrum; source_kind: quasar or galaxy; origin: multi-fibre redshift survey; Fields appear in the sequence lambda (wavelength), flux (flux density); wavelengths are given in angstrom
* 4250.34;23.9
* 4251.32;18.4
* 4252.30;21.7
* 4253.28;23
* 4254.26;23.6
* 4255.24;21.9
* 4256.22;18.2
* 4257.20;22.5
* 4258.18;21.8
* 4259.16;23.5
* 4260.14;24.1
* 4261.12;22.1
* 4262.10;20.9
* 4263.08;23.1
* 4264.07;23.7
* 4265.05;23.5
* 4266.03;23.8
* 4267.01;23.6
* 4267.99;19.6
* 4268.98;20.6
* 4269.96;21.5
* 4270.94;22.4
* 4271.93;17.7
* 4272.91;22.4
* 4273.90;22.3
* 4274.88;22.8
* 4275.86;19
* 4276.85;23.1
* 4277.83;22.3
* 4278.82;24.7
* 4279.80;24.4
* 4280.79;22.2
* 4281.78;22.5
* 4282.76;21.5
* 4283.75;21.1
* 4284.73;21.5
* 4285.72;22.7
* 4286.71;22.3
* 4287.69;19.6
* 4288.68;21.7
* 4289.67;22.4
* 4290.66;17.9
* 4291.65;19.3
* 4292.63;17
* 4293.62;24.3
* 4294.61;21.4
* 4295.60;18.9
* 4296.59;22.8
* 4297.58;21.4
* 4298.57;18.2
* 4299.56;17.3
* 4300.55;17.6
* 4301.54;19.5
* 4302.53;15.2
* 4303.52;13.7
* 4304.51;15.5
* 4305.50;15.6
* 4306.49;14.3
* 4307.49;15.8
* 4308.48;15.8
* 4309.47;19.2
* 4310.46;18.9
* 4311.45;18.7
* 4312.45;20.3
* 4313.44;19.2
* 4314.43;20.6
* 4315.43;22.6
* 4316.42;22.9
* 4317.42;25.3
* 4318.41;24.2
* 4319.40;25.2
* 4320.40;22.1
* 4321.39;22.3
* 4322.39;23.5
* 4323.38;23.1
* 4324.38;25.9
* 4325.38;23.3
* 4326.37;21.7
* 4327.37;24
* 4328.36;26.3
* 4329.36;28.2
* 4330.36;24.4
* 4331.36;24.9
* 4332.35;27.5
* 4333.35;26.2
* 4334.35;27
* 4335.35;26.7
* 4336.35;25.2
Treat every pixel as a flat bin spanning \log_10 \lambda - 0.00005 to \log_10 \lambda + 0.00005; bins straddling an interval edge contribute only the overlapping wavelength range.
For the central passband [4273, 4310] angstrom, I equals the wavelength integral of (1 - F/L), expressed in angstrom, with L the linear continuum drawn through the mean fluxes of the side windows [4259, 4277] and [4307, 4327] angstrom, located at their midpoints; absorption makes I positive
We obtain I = 3.20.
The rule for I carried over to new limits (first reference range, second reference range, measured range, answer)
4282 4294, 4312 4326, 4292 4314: 3.67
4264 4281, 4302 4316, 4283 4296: -0.50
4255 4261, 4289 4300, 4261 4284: -0.94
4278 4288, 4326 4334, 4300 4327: 4.80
